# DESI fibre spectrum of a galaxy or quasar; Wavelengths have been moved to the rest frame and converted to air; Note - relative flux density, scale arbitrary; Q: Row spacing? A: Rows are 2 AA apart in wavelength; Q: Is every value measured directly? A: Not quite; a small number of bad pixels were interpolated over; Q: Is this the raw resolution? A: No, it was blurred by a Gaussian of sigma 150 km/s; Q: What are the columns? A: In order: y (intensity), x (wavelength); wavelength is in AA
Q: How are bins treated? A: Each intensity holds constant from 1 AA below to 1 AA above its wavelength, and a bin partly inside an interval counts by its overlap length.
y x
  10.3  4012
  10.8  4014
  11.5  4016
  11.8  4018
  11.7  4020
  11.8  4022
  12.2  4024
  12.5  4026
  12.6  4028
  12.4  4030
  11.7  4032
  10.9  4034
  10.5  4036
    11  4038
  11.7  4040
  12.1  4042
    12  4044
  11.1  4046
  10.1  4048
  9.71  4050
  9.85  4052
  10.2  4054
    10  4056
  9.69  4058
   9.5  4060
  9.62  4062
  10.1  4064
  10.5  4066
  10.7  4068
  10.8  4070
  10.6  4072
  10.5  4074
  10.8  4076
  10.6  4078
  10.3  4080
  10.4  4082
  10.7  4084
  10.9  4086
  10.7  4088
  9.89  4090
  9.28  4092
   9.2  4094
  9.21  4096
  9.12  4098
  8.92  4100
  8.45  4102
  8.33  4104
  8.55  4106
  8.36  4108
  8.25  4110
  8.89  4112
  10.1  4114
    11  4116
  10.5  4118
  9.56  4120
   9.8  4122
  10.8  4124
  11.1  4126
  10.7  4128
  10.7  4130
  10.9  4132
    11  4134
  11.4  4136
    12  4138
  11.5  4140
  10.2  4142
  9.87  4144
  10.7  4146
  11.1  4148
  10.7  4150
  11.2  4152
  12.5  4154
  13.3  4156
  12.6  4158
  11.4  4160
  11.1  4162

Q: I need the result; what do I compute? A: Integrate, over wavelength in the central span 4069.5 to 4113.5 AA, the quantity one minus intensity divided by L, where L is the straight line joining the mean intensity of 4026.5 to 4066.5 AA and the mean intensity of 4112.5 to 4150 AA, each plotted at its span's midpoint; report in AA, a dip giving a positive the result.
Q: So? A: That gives 4.41 AA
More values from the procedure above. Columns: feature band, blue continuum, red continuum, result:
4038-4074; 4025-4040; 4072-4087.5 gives 2.06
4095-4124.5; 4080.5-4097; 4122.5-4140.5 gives 3.52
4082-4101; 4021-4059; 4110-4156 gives 1.96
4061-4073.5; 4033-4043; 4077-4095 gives 0.26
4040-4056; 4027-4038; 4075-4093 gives 0.69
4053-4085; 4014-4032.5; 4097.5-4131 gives 1.35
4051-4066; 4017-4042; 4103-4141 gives 1.81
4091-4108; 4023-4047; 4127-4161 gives 3.87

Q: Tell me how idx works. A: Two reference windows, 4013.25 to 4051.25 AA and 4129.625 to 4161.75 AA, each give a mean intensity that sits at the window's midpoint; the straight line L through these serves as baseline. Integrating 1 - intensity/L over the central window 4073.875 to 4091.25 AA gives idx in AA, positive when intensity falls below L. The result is 1.4 AA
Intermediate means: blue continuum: 11.5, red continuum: 11.3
